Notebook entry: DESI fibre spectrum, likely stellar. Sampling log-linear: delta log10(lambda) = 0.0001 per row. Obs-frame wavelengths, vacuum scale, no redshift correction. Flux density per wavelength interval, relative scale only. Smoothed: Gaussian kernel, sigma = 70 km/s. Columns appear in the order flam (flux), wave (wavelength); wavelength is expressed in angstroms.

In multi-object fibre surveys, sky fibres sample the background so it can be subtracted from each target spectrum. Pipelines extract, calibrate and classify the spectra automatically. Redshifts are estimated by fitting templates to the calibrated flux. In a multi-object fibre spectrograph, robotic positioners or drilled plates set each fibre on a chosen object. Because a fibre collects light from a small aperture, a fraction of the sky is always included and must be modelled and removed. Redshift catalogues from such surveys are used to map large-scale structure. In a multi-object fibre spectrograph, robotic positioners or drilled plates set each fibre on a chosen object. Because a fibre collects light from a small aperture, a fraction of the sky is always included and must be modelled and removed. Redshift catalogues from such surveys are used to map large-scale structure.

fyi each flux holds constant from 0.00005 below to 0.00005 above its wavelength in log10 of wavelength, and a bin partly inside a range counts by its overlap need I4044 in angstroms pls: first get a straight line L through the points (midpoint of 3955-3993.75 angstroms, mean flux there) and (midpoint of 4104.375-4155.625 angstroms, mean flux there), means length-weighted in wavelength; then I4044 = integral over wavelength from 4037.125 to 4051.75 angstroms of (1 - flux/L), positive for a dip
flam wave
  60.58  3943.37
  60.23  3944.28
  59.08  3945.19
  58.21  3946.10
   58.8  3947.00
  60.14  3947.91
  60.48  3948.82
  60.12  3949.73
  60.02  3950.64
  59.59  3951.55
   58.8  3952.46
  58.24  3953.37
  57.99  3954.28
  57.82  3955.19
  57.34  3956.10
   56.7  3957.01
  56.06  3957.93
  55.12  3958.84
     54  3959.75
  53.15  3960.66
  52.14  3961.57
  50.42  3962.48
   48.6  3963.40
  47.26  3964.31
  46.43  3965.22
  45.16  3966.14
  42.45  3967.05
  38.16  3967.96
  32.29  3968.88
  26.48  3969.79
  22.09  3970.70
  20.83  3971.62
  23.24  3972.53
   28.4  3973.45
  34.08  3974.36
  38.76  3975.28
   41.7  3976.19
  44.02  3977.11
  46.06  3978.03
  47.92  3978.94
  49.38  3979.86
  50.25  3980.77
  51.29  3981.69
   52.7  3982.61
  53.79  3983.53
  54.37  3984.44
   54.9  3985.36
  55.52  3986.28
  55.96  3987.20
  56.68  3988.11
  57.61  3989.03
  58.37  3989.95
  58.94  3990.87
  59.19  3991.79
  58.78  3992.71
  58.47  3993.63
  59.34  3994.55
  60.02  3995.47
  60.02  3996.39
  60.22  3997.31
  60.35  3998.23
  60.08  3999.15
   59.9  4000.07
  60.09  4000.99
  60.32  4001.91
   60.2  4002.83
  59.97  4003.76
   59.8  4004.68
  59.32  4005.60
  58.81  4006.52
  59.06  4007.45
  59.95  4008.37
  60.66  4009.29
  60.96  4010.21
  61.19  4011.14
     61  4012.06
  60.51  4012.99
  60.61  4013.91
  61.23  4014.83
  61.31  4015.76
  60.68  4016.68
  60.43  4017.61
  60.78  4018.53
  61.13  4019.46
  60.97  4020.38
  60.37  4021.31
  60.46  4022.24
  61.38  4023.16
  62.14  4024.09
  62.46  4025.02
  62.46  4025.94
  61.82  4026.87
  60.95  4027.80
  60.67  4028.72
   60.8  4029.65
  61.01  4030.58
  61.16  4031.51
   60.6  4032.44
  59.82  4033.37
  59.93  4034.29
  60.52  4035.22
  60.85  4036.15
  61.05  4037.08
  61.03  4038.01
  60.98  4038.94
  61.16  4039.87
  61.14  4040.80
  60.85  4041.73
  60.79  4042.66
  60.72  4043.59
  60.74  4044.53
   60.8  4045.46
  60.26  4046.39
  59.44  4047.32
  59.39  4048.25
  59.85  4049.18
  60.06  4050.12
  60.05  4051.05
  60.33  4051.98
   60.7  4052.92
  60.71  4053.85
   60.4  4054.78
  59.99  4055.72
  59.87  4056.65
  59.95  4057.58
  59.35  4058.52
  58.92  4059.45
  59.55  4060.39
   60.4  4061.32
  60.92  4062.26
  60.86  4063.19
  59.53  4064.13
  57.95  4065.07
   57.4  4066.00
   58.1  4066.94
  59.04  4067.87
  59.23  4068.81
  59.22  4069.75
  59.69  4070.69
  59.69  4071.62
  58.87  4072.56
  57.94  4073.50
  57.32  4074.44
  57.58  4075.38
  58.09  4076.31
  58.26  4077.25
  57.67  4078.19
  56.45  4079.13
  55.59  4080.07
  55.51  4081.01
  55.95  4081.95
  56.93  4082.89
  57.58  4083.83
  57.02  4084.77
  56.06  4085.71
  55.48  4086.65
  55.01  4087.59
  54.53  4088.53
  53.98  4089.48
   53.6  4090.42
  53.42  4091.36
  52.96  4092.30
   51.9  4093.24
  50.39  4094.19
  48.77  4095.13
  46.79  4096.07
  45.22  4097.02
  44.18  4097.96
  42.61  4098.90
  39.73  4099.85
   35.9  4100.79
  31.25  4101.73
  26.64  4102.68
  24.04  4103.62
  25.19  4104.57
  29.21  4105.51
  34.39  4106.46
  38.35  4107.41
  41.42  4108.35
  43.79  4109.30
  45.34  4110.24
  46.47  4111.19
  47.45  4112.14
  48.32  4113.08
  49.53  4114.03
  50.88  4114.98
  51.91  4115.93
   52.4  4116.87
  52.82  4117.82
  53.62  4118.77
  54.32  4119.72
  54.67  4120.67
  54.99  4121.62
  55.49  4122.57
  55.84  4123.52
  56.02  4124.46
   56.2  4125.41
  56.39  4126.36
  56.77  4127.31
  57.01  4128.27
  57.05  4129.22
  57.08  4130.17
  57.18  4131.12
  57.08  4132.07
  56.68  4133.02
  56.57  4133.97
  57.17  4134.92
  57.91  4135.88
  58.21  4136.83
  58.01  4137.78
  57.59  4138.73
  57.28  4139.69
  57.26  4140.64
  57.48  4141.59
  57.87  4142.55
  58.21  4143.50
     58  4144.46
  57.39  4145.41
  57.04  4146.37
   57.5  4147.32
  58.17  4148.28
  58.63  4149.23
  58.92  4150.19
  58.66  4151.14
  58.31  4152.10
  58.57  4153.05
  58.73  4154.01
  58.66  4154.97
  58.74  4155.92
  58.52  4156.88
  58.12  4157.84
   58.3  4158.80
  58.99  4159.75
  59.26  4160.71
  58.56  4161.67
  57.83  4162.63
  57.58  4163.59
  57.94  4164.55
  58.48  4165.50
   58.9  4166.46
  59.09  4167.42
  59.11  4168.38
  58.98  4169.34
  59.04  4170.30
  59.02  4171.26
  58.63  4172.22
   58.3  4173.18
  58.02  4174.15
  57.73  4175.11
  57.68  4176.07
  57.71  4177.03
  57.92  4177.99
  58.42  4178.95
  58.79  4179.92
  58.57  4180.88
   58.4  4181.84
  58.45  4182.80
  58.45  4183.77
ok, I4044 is -3.0 angstroms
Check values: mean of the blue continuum 47.6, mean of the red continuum 53.6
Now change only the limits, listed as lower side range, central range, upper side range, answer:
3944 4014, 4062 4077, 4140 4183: -0.8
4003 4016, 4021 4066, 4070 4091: -1.5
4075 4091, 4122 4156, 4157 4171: 0.2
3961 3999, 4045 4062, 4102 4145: -3.6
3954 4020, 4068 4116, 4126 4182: 5.8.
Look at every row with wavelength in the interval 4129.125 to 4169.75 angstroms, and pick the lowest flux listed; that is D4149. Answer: 56.57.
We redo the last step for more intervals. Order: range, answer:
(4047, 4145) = 24.04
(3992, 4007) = 58.47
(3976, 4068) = 41.7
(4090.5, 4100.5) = 39.73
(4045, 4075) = 57.32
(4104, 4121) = 25.19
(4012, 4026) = 60.37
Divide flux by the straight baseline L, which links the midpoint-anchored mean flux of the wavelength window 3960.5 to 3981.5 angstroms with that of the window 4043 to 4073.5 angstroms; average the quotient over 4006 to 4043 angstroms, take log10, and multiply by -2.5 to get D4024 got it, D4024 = -0.168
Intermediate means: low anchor 40.4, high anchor 59.7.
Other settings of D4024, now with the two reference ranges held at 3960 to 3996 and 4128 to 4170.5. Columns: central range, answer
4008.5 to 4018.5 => -0.227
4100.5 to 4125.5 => 0.235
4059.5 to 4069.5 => -0.128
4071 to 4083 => -0.078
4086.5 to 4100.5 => 0.102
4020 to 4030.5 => -0.218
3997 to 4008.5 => -0.223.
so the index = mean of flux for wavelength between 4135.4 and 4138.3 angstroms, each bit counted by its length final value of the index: 58.1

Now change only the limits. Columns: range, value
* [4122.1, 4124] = 55.9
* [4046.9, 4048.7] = 59.5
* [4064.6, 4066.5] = 57.7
